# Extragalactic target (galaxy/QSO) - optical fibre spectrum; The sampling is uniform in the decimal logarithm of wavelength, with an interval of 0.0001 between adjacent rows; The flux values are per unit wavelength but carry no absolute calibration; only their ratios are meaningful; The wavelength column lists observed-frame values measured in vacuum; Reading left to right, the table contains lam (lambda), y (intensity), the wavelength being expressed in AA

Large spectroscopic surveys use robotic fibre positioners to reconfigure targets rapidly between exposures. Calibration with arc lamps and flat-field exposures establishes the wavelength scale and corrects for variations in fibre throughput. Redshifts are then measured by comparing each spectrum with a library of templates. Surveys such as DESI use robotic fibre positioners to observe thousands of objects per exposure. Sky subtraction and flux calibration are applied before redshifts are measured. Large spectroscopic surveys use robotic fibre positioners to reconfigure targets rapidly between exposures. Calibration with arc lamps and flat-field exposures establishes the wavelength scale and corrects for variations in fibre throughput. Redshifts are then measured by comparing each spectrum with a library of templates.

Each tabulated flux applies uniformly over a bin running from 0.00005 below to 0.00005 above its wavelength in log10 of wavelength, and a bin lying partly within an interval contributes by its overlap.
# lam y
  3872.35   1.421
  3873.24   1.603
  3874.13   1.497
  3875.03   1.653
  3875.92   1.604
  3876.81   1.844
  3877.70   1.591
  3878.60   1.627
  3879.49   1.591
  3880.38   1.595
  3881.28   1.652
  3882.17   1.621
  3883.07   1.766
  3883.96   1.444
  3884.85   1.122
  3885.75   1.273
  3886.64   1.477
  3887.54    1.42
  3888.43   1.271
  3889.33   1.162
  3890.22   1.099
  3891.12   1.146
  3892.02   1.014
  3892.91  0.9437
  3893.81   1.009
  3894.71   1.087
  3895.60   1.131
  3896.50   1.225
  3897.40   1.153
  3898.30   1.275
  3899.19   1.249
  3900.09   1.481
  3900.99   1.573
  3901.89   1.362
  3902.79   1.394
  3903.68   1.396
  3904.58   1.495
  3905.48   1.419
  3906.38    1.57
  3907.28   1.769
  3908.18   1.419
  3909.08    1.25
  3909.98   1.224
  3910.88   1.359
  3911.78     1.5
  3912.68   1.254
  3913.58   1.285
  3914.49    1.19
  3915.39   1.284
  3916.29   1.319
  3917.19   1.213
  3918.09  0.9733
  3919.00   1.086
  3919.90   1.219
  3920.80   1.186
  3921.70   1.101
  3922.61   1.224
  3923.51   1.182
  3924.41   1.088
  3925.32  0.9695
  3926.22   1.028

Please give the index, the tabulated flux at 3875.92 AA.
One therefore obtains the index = 1.604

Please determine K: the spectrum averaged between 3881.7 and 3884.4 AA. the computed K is 1.61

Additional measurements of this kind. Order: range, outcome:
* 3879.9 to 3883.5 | 1.65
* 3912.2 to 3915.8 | 1.25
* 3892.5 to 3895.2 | 1.02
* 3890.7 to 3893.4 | 1.03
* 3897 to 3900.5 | 1.29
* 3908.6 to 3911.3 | 1.28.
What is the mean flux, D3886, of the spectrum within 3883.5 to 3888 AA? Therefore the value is 1.35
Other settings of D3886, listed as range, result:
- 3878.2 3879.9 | 1.61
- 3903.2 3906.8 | 1.47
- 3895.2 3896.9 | 1.18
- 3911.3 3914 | 1.35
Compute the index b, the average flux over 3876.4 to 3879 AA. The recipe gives 1.68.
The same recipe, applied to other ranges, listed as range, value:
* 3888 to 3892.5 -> 1.14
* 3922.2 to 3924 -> 1.2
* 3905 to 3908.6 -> 1.54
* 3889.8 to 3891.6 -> 1.12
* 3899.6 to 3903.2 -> 1.45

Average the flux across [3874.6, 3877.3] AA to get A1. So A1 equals 1.7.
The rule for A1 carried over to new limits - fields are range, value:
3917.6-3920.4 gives 1.1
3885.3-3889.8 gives 1.32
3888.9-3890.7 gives 1.13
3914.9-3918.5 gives 1.2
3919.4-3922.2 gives 1.17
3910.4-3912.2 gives 1.43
